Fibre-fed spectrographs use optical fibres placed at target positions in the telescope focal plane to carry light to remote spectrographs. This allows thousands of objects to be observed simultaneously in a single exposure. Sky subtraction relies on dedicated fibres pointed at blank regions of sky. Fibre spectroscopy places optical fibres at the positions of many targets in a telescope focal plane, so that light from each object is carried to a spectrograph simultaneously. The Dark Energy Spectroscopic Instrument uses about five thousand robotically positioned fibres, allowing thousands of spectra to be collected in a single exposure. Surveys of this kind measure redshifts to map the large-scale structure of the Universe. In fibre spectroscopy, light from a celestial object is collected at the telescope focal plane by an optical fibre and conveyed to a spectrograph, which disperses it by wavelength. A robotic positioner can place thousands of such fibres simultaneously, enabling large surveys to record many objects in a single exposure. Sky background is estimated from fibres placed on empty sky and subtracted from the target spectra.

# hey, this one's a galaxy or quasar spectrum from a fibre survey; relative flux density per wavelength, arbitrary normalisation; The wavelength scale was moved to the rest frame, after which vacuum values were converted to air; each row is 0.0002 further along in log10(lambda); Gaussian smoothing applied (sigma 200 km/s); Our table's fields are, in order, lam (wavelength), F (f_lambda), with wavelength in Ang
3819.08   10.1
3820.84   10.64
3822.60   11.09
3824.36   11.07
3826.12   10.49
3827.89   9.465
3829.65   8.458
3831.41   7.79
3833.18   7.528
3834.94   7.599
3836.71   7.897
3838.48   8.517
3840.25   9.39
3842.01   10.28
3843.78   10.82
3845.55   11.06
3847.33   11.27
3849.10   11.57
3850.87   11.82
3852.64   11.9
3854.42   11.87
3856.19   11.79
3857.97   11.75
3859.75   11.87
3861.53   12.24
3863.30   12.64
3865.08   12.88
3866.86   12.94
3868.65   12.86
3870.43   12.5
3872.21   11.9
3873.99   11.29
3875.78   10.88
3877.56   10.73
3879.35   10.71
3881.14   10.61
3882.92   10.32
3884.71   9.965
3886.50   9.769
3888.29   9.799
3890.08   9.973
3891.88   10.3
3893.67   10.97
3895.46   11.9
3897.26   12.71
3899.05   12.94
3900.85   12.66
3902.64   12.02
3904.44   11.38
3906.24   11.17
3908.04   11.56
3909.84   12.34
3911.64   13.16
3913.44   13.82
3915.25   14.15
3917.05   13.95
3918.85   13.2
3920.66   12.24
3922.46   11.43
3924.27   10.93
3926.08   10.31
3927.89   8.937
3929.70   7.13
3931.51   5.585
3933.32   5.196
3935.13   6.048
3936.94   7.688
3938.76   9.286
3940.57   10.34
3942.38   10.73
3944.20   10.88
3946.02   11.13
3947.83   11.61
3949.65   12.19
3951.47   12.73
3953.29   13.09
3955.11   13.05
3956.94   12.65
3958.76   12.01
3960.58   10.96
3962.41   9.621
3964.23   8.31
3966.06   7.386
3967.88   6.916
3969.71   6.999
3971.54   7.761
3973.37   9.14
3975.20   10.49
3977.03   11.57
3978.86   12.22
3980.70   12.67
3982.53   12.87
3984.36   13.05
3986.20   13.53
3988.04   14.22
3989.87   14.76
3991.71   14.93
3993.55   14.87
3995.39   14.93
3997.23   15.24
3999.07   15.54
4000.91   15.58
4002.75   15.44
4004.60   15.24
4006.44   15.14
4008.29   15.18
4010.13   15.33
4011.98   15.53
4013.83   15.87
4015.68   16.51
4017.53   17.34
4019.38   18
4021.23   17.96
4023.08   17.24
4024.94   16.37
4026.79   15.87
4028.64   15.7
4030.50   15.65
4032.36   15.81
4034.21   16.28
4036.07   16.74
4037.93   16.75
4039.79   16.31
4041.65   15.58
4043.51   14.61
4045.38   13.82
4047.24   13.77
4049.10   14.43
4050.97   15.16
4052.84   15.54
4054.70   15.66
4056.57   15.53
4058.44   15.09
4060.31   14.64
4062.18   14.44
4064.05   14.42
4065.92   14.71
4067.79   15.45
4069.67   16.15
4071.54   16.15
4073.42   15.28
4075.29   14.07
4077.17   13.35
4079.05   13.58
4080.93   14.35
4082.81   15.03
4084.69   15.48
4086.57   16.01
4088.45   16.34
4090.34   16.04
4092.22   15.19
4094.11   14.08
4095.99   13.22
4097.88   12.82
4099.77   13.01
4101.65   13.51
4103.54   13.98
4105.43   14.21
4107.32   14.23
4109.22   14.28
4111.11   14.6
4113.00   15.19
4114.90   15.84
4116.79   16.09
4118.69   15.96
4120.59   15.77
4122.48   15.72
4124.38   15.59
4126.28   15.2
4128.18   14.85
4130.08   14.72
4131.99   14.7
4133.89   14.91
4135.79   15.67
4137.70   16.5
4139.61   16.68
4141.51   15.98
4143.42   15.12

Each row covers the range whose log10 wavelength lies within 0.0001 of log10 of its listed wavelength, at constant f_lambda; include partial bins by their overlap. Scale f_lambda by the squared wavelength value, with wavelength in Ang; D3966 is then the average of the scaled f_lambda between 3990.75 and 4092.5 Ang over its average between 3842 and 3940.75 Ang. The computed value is 1.50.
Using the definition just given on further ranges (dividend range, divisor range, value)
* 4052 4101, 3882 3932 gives 1.43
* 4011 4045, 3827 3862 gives 1.75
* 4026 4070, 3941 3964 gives 1.39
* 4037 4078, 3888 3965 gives 1.46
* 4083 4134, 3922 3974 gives 1.67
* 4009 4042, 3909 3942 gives 1.67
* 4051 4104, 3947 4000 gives 1.30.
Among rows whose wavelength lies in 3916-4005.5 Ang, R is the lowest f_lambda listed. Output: 5.196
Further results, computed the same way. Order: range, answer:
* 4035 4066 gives 13.77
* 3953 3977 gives 6.916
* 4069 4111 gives 12.82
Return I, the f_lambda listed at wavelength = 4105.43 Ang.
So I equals 14.21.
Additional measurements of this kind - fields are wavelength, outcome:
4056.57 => 15.53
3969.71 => 6.999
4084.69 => 15.48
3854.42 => 11.87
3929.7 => 7.13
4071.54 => 16.15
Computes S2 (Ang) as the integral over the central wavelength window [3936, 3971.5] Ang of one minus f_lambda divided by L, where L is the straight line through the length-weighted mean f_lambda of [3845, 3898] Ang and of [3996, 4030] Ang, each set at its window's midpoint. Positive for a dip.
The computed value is 9.46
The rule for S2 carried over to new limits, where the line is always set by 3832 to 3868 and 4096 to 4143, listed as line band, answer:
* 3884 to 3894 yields 1.2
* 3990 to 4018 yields -4.8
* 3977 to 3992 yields -0.5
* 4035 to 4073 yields -3.5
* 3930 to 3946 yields 5.1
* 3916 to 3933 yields 2.4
